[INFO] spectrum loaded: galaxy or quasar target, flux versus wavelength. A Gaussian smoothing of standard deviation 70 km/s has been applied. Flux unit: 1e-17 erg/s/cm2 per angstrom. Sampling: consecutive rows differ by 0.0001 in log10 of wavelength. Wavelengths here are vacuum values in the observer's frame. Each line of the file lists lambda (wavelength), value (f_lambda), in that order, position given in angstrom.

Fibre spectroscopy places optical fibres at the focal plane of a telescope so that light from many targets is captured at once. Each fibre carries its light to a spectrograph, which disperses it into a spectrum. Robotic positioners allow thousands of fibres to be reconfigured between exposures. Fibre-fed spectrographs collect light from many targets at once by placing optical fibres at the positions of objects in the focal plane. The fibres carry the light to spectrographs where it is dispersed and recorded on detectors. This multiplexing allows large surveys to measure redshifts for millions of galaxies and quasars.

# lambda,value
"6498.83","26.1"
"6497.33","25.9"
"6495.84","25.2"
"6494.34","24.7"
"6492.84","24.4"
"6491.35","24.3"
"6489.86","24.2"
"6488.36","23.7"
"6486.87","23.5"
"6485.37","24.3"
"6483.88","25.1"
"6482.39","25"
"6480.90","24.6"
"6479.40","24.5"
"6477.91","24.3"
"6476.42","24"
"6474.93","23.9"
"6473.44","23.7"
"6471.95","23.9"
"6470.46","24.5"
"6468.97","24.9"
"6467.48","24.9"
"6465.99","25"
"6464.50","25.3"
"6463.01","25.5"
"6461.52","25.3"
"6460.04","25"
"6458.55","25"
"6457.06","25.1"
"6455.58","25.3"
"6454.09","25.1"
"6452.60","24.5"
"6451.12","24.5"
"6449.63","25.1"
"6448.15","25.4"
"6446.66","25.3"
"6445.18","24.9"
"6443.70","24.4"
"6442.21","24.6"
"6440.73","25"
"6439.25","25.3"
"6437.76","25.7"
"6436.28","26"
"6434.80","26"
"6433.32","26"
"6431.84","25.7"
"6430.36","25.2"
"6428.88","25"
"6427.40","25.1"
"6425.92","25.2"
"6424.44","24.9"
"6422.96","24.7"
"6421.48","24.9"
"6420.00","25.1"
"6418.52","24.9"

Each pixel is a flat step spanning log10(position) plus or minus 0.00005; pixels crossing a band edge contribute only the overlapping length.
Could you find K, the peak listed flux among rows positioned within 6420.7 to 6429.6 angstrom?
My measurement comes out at 25.2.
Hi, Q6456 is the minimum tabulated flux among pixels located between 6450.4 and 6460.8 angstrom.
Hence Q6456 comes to 24.5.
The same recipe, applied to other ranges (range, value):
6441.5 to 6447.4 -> 24.4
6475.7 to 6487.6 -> 23.5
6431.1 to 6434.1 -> 25.7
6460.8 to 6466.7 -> 25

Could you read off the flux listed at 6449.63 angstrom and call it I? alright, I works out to 25.1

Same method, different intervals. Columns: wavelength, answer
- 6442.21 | 24.6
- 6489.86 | 24.2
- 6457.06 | 25.1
